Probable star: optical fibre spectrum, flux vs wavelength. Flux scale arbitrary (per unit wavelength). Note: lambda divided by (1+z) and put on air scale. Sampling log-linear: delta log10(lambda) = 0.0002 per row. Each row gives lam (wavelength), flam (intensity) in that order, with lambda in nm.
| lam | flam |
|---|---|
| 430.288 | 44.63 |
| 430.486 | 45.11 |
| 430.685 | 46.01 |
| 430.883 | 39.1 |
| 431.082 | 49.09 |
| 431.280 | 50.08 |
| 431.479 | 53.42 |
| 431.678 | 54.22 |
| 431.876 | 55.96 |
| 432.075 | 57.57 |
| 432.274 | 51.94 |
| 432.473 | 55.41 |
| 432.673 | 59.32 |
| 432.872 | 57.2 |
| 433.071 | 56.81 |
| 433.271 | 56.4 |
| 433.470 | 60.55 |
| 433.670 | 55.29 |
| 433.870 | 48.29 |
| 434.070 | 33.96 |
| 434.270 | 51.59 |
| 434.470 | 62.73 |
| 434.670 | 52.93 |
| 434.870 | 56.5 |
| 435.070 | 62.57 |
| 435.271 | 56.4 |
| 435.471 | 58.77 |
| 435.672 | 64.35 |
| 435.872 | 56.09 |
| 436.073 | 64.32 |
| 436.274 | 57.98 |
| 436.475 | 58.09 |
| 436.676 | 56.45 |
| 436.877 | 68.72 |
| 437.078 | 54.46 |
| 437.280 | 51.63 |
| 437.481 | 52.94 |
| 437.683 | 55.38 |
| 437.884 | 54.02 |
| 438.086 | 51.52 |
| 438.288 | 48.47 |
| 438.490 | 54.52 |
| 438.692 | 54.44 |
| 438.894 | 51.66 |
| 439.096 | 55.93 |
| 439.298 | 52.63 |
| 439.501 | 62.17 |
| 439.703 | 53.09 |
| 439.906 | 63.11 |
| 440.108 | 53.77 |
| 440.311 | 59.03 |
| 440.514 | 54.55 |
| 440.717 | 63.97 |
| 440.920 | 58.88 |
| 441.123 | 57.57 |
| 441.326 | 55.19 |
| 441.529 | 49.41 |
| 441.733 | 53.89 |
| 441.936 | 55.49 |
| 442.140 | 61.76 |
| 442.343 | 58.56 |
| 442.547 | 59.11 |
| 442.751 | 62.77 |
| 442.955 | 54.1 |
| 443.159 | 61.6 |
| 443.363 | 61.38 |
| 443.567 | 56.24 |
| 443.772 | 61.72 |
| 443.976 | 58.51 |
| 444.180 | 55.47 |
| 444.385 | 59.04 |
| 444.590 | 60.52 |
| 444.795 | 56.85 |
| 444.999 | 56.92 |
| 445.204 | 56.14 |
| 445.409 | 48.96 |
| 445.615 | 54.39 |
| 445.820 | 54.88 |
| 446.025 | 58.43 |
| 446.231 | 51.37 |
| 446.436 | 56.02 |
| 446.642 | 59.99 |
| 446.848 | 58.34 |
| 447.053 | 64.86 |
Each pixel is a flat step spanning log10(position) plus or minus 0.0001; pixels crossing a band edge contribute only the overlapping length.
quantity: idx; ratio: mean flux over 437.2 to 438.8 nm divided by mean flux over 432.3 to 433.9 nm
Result 0.94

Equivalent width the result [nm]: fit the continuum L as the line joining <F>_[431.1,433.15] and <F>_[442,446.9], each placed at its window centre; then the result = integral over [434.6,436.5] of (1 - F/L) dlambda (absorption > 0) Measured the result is -0.11 nm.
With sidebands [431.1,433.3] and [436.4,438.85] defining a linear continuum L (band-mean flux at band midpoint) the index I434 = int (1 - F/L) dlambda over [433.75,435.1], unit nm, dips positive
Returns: 0.07 nm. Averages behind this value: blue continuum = 55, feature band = 52.2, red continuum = 54.9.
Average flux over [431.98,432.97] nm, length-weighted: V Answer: 56.3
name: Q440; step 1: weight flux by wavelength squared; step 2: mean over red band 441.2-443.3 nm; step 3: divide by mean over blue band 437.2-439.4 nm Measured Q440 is 1.1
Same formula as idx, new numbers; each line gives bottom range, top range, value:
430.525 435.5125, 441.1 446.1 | 1.07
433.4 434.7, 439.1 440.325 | 1.10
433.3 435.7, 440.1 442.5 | 1.03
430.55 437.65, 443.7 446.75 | 1.03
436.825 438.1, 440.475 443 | 1.04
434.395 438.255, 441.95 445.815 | 1.01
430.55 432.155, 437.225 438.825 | 1.05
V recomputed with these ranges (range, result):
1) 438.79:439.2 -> 53.9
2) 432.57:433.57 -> 58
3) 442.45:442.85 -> 60.9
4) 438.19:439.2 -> 53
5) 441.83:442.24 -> 58.6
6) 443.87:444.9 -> 58.1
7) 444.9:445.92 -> 54.2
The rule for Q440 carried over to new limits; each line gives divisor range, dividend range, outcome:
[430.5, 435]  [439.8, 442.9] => 1.14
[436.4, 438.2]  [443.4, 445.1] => 1.08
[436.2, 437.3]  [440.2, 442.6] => 1.00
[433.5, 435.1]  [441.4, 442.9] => 1.12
